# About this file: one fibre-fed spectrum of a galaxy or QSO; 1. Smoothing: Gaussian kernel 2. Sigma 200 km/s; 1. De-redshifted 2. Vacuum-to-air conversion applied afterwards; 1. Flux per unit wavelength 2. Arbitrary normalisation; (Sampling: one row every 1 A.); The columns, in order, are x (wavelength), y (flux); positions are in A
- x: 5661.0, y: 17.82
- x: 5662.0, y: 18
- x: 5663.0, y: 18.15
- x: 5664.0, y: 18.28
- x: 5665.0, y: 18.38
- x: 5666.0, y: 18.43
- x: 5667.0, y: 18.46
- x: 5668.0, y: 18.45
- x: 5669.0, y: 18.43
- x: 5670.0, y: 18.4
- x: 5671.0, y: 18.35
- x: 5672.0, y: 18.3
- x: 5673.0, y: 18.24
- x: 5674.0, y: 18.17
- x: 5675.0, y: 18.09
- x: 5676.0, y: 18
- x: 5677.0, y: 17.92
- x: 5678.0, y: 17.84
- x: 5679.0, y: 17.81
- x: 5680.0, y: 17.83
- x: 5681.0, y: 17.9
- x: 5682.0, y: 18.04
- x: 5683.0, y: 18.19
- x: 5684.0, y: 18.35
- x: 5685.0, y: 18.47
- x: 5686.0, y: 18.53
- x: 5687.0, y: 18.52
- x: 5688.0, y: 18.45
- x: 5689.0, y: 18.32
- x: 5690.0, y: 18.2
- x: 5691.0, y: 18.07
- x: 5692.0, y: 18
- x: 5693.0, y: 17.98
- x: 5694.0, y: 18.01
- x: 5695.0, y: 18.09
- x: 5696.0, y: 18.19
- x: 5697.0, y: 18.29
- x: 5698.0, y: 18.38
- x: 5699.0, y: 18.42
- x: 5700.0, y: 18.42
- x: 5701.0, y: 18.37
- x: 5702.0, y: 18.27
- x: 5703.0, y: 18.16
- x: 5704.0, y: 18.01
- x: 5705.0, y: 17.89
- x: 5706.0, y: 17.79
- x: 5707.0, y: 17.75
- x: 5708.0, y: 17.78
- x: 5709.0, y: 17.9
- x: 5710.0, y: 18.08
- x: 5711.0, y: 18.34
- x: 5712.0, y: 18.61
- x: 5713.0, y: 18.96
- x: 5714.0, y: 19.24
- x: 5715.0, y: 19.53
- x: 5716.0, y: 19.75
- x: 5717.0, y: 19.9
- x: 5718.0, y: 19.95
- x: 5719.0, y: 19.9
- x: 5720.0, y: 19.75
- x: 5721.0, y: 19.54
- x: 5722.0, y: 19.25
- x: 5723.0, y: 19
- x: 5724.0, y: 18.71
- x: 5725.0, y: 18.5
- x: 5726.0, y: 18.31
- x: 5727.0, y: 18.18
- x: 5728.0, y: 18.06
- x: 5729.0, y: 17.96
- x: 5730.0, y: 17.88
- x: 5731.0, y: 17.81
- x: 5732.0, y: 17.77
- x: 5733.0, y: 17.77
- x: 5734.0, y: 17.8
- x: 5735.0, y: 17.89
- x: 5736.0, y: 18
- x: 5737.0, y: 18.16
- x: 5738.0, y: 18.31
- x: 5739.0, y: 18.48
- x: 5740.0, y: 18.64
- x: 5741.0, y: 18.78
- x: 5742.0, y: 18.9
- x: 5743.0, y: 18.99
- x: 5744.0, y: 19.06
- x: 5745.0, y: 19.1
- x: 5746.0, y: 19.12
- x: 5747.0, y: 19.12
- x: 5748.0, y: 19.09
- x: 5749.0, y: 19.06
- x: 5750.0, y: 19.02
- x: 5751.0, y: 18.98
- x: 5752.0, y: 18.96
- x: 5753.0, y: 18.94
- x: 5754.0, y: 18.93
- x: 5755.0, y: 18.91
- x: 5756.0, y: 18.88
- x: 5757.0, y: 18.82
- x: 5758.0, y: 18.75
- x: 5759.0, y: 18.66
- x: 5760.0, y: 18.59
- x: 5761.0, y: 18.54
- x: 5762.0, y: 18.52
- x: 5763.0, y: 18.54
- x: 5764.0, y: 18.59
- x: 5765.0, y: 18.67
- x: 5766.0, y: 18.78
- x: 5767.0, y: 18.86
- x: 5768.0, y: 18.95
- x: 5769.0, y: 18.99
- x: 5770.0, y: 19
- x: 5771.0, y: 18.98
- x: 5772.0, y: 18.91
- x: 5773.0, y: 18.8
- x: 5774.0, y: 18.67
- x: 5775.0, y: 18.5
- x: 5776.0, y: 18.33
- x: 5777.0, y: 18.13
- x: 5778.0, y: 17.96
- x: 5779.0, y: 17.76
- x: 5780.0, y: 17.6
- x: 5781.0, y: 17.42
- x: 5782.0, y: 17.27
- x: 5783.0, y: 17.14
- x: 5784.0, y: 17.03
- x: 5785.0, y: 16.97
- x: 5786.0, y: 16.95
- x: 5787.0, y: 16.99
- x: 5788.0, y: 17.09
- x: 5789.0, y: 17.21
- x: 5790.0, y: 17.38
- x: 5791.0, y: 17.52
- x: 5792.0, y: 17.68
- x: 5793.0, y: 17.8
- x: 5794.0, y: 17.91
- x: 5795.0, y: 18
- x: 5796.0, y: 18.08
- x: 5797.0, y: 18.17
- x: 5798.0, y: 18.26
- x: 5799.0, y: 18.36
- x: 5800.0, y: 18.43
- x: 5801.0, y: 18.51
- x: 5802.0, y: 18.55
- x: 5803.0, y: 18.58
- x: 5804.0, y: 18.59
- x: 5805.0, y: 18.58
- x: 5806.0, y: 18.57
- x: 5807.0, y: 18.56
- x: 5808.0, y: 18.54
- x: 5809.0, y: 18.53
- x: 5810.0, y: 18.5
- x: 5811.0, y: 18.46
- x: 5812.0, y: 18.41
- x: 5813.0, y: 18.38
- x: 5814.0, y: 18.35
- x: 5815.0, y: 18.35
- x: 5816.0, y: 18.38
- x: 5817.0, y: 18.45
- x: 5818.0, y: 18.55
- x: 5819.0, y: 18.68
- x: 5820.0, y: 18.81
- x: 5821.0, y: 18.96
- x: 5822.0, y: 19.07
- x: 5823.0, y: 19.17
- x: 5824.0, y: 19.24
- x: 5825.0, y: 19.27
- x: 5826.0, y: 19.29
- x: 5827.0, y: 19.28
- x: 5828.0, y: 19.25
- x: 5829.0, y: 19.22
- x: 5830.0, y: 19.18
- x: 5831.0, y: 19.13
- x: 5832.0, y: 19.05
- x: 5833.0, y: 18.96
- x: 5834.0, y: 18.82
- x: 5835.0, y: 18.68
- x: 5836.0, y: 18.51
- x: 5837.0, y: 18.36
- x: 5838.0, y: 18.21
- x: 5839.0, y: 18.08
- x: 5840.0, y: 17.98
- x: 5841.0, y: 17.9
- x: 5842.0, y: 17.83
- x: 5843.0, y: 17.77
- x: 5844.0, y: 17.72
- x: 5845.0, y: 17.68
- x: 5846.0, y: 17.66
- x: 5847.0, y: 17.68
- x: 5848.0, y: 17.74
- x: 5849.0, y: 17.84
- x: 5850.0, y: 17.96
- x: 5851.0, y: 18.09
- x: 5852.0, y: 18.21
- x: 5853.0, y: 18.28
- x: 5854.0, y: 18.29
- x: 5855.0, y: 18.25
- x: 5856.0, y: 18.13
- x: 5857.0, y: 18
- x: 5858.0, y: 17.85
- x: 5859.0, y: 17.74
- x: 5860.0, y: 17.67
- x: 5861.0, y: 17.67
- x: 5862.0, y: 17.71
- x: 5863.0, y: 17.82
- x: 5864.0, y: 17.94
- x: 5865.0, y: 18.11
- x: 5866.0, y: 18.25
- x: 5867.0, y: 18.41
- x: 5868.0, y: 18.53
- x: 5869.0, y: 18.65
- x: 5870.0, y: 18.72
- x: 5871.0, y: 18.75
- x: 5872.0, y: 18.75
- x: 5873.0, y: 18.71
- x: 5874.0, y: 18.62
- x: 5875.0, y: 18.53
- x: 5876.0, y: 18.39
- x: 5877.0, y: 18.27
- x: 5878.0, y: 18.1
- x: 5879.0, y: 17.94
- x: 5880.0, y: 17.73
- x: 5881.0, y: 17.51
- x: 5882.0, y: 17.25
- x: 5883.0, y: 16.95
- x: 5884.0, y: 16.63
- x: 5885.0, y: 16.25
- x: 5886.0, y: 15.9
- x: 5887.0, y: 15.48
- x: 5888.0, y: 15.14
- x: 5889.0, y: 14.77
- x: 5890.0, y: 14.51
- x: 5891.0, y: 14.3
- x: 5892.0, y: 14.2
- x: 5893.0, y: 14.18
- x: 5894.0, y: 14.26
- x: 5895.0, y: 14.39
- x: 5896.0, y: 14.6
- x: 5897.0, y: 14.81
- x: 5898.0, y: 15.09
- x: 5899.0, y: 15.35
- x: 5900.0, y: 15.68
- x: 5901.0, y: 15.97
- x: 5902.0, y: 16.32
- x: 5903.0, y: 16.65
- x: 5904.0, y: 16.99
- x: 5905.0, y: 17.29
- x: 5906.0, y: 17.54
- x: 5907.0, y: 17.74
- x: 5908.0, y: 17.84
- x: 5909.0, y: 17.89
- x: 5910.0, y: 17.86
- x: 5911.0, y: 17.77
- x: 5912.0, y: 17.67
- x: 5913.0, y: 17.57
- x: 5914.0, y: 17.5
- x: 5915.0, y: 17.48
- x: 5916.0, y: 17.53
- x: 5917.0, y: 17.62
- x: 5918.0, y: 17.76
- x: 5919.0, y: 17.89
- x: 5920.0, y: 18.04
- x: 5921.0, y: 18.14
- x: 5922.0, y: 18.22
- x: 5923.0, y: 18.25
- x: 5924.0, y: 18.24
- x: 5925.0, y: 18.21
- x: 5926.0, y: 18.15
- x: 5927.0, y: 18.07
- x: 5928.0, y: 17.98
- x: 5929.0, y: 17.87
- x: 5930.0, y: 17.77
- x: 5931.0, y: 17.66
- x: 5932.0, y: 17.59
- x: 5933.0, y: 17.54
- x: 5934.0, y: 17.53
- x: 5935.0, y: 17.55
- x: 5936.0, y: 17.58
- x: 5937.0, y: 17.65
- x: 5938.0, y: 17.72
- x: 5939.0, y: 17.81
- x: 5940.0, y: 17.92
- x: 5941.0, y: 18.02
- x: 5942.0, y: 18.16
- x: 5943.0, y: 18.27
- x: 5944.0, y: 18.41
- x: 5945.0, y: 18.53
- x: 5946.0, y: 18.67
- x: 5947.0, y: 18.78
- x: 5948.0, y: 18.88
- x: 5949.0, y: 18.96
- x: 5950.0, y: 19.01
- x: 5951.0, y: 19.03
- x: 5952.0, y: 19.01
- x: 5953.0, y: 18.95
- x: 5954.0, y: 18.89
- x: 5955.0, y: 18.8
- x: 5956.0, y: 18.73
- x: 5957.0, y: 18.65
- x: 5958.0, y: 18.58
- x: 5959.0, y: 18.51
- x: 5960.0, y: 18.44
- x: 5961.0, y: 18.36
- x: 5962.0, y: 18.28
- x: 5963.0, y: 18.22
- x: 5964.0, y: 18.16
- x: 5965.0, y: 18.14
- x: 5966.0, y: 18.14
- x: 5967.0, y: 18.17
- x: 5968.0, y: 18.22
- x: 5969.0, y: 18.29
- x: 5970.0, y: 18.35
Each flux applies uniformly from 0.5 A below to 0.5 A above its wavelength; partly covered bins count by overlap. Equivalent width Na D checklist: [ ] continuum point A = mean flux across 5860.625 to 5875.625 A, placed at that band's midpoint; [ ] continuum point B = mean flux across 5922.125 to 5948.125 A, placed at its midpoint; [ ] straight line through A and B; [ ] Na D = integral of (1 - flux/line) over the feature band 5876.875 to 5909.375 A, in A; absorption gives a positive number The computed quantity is 3.73 A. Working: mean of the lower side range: 18.4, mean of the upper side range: 18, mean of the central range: 16.1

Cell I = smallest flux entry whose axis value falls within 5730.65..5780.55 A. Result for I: 17.6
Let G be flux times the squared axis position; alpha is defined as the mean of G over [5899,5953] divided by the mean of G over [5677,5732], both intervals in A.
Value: 1.04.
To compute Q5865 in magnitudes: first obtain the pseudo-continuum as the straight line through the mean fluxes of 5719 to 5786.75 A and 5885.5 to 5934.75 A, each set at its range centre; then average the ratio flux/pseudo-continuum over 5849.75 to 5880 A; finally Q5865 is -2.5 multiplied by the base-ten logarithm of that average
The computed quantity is -0.06 mag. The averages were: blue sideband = 18.5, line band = 18.2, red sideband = 16.8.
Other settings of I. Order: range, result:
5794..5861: 17.66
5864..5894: 14.18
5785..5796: 16.95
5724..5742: 17.77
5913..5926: 17.48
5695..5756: 17.75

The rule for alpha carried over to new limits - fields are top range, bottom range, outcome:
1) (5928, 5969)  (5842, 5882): 1.04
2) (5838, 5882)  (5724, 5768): 1.01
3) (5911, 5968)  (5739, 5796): 1.05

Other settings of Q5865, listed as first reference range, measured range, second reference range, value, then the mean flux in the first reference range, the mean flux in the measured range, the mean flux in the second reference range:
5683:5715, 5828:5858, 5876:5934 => -0.06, 18.3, 18.3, 16.9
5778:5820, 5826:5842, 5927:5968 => -0.04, 18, 18.7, 18.3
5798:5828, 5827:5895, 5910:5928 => 0.04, 18.7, 17.7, 17.9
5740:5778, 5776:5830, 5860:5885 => 0.02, 18.8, 18.2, 18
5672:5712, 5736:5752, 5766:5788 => -0.04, 18.1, 18.8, 18.1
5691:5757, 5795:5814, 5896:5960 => -0.01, 18.6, 18.4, 17.8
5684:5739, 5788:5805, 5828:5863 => 0.01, 18.4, 18.1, 18.2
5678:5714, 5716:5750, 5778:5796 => -0.05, 18.2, 18.7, 17.4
